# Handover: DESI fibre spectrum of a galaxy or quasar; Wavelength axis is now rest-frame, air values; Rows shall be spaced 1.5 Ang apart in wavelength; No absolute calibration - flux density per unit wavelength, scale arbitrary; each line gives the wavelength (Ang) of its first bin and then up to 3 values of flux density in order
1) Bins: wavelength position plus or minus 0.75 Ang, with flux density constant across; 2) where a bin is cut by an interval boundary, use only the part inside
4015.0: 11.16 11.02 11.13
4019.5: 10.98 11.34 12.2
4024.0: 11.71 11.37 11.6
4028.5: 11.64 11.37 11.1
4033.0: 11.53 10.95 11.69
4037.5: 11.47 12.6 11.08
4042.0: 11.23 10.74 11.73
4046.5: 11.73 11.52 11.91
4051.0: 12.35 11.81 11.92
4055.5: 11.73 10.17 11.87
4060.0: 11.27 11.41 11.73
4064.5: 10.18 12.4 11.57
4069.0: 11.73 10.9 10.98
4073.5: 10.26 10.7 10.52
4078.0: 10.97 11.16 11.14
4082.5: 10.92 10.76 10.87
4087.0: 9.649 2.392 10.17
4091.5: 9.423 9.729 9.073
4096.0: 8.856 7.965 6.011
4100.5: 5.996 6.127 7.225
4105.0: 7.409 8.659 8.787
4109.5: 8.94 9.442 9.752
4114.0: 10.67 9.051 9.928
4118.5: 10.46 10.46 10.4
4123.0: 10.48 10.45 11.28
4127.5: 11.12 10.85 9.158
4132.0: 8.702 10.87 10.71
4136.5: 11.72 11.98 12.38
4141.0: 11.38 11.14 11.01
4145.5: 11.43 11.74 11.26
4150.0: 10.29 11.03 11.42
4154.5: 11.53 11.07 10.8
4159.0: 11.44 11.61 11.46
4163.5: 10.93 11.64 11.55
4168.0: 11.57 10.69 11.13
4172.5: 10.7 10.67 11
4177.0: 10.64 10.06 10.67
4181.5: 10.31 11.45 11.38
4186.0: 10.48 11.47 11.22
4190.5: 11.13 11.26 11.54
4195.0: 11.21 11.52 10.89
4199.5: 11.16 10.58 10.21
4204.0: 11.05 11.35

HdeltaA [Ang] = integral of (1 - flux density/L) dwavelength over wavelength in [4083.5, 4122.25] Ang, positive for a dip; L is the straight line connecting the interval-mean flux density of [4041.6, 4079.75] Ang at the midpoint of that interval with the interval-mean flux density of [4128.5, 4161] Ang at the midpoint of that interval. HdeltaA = 8.42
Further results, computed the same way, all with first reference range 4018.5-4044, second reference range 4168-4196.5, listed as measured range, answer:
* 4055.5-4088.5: 1.45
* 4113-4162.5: 1.05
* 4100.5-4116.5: 3.86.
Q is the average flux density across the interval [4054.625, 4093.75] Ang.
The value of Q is 10.6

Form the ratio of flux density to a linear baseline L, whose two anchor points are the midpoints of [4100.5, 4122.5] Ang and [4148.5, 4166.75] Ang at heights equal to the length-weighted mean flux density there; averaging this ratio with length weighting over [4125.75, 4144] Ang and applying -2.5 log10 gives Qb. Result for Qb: -0.083 mag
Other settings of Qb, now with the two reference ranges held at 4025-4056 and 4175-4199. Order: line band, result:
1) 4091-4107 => 0.40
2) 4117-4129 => 0.06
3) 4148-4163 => 0.00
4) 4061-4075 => 0.03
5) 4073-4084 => 0.06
